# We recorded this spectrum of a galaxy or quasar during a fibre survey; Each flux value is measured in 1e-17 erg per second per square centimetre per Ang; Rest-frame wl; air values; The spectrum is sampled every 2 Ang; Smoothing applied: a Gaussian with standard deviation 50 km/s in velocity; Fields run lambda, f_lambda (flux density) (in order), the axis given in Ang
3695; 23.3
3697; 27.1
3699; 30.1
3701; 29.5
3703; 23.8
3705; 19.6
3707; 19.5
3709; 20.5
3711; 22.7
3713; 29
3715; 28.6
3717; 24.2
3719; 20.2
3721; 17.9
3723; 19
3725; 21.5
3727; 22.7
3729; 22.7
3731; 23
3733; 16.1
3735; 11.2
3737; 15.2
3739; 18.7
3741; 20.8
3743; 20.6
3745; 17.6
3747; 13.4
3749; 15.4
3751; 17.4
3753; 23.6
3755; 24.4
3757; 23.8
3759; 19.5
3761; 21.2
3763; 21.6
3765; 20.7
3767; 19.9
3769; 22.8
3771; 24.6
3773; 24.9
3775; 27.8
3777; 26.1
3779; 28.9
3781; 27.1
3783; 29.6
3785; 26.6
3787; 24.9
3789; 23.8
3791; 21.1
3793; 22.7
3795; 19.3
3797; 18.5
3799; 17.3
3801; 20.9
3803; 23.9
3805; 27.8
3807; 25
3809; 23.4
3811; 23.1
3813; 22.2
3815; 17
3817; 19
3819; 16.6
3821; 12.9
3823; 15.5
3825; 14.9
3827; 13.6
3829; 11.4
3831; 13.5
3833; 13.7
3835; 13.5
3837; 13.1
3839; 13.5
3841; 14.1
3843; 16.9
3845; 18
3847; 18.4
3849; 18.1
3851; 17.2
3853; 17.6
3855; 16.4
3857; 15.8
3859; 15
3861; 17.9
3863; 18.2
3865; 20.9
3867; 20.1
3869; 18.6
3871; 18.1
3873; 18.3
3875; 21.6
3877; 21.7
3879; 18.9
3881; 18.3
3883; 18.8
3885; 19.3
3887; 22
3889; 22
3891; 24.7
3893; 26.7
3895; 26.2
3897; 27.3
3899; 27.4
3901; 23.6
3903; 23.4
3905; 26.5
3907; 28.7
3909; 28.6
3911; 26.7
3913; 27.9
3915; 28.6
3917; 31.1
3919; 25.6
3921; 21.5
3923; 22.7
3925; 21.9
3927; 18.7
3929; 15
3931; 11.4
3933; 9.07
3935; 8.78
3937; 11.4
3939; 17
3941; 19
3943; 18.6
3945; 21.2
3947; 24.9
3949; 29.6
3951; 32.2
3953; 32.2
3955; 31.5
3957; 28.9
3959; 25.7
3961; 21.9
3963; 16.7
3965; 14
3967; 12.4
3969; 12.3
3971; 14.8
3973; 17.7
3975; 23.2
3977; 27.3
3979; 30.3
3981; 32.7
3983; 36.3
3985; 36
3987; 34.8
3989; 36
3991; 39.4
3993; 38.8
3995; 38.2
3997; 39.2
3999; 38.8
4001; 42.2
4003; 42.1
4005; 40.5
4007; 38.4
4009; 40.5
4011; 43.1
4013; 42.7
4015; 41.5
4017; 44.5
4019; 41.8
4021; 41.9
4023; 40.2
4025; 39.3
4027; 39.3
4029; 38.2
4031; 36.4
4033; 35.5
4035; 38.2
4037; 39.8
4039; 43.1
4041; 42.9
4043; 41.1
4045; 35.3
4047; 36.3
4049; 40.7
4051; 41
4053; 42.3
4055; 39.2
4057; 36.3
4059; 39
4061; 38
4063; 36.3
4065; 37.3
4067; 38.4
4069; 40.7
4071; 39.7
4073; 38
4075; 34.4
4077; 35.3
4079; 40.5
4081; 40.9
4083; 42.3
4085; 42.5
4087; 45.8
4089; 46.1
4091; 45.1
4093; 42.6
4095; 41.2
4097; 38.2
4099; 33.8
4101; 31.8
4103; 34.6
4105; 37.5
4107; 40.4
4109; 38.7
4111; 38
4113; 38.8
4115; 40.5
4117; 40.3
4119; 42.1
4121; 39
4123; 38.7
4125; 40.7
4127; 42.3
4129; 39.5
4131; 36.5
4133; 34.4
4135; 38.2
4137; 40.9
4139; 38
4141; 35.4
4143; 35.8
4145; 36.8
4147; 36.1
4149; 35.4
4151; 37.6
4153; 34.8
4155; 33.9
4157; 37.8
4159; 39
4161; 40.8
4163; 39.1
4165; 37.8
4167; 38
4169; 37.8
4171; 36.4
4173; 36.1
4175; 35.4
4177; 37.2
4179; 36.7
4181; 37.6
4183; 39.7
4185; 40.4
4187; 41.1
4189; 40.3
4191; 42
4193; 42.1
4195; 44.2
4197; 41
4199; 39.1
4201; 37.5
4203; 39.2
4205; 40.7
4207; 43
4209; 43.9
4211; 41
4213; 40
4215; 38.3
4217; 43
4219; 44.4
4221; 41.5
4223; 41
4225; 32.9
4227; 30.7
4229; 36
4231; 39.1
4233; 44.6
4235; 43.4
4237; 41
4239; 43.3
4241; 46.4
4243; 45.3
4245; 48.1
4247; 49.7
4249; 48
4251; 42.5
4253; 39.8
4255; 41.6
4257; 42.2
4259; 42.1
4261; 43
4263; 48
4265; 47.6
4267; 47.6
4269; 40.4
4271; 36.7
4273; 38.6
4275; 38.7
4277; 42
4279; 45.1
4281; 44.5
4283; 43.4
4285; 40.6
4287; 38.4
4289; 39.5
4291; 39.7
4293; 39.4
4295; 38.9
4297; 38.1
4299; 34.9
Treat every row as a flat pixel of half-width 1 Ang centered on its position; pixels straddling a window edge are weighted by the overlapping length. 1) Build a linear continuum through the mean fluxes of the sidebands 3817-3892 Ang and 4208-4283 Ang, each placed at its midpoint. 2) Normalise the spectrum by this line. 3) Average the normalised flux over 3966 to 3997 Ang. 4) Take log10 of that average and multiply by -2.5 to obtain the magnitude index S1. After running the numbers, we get -0.14 mag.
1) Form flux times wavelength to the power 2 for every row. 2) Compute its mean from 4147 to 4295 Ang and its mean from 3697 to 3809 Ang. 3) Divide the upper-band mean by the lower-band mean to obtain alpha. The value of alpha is 2.3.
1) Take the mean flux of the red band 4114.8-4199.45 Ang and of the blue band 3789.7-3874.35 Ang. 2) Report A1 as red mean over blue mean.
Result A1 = 2.14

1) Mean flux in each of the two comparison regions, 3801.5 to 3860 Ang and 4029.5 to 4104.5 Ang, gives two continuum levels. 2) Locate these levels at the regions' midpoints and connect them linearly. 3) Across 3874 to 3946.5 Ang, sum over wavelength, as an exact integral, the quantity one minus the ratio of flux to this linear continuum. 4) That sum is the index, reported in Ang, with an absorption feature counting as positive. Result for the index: 7.8 Ang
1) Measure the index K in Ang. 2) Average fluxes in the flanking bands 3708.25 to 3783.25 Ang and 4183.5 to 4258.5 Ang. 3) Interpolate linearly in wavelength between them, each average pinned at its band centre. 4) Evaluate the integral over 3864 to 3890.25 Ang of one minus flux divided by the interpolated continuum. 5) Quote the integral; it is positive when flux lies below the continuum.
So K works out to 7.0 Ang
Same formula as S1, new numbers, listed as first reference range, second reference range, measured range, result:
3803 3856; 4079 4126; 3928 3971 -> 0.362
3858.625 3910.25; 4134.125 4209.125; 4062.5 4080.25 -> -0.157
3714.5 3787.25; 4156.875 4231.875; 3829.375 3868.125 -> 0.487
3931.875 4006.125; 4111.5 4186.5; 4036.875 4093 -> -0.215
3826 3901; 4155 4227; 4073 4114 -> -0.186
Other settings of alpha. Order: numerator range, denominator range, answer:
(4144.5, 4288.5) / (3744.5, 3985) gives 2.28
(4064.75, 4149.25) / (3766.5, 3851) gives 2.26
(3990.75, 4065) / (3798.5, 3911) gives 2.20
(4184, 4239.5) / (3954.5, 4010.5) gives 1.48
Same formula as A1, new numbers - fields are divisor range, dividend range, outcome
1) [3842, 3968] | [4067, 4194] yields 1.82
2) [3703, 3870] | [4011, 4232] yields 1.96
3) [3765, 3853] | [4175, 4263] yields 2.06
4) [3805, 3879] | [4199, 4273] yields 2.40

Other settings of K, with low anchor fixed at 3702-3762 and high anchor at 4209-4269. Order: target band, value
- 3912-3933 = 5.0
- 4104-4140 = -1.7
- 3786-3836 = 10.0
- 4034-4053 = -3.3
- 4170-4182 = 1.0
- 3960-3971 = 5.5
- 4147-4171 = 1.0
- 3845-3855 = 3.1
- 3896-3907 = 0.8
